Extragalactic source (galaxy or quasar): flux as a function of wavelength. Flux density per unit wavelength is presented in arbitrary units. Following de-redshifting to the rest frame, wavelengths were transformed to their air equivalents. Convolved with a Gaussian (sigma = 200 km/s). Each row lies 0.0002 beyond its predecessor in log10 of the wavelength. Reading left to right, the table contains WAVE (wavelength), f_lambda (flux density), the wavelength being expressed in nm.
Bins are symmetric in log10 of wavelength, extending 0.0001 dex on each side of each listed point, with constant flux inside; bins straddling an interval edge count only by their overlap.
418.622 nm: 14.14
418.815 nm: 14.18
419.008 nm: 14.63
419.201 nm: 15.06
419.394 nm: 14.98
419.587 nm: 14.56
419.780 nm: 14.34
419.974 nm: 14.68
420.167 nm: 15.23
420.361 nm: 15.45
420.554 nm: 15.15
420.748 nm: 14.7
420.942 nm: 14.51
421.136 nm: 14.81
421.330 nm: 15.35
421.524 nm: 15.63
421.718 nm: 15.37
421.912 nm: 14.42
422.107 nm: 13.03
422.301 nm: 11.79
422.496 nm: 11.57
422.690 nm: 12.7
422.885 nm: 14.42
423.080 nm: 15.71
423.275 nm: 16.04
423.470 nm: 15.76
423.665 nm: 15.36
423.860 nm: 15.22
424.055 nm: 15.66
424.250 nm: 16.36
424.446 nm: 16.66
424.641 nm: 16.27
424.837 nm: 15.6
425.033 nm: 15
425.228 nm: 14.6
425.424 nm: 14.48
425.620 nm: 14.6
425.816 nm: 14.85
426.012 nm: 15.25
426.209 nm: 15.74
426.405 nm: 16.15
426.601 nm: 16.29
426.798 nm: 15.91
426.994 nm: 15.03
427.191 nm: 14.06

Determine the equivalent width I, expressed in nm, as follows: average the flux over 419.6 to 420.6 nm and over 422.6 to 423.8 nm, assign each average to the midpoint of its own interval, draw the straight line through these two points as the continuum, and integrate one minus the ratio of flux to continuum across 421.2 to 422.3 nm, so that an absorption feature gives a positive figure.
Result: 0.03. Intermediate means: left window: 14.9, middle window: 14.5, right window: 15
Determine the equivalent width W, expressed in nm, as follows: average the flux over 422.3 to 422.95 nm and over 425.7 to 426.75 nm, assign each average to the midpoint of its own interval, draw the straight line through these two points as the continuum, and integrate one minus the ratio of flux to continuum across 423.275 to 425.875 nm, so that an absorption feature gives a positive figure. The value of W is -0.22 nm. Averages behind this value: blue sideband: 12.7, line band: 15.5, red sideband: 15.6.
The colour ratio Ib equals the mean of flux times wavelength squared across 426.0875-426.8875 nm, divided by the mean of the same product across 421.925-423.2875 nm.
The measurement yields 1.21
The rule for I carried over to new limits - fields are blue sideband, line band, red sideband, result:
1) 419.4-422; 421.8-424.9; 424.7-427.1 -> 0.07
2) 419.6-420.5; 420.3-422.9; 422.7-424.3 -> 0.16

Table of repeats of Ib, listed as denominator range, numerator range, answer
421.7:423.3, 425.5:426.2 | 1.11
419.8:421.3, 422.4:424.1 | 1.00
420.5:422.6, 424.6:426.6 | 1.10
